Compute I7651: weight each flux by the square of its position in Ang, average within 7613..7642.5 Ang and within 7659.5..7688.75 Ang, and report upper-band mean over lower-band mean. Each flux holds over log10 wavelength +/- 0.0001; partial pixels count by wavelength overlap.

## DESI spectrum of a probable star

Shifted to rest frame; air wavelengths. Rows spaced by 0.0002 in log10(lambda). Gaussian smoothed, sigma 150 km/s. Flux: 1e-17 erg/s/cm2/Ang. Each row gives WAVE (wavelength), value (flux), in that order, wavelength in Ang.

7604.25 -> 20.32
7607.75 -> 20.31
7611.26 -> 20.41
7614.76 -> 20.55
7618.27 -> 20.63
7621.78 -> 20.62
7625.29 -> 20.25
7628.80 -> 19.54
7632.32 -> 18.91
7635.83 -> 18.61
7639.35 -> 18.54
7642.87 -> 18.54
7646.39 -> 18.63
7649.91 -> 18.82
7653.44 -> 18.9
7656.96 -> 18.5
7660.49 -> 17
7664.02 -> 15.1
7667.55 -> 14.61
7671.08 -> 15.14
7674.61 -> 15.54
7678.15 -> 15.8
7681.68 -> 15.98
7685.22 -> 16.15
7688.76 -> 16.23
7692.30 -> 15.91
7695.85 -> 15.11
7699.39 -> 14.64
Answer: 0.81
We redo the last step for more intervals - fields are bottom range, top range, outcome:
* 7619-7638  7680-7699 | 0.82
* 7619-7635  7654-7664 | 0.89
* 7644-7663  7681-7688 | 0.89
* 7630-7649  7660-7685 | 0.84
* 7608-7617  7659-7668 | 0.78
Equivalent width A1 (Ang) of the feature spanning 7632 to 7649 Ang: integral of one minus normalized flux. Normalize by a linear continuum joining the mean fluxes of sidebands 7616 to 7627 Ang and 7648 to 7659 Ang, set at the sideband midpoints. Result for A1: 0.69 Ang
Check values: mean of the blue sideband 20.5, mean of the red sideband 18.7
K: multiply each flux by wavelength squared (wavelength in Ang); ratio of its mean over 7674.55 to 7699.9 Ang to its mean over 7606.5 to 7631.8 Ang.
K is 0.79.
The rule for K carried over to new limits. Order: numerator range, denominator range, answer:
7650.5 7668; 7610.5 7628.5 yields 0.85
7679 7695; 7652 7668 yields 0.95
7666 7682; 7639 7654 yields 0.83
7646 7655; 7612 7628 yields 0.93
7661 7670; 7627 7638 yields 0.81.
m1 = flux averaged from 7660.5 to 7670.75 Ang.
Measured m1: 15.3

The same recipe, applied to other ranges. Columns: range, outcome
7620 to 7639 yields 19.5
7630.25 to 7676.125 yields 17.5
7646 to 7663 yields 18.2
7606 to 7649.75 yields 19.6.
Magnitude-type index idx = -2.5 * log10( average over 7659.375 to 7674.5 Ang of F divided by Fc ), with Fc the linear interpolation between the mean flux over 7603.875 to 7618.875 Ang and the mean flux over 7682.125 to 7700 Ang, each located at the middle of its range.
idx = 0.12 mag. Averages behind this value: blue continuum 20.4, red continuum 15.7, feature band 15.4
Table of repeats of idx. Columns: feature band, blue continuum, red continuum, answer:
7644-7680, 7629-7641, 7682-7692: 0.04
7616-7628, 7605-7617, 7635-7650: -0.03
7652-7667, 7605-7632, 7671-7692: 0.02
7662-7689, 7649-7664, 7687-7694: 0.09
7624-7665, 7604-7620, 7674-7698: 0.00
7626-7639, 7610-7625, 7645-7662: 0.03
